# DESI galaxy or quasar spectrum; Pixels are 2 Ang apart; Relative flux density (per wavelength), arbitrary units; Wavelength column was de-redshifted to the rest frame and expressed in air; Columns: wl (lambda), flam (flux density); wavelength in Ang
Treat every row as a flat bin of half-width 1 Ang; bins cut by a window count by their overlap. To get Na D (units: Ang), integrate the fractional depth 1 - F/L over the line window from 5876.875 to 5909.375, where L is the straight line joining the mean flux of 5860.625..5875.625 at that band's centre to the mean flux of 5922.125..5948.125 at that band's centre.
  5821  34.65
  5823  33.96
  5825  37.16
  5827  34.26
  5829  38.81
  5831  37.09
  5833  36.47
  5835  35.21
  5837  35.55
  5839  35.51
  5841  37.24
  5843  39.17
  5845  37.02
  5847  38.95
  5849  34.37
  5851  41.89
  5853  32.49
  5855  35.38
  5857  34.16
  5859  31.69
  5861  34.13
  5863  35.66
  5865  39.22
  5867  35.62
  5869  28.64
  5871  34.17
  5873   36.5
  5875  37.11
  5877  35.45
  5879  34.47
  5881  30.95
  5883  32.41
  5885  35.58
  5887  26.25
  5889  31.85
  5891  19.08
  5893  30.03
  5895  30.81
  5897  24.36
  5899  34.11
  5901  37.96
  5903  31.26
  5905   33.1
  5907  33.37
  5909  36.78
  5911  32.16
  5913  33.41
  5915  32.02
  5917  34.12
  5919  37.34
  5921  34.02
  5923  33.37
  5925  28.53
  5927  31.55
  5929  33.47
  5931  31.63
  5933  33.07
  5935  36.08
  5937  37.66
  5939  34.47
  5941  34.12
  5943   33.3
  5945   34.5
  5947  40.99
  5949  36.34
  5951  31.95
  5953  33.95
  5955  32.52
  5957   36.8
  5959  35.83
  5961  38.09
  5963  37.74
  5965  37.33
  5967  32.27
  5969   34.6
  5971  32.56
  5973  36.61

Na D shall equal 3.1 Ang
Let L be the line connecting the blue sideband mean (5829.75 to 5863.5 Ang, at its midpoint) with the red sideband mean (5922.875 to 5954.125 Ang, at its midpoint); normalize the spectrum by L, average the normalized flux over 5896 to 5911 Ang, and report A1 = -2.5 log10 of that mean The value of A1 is 0.060 mag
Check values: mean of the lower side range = 36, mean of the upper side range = 34.1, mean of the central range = 32.9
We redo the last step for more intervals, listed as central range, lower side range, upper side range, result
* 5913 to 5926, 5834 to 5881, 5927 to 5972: 0.06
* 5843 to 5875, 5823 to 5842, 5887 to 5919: -0.03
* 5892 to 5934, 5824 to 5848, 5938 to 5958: 0.09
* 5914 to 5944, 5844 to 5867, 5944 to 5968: 0.07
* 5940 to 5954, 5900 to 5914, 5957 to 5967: 0.03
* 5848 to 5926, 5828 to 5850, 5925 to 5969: 0.09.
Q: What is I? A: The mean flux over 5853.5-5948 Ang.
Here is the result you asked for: 33.3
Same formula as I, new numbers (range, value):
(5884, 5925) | 32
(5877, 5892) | 30.4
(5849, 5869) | 35.2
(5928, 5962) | 35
